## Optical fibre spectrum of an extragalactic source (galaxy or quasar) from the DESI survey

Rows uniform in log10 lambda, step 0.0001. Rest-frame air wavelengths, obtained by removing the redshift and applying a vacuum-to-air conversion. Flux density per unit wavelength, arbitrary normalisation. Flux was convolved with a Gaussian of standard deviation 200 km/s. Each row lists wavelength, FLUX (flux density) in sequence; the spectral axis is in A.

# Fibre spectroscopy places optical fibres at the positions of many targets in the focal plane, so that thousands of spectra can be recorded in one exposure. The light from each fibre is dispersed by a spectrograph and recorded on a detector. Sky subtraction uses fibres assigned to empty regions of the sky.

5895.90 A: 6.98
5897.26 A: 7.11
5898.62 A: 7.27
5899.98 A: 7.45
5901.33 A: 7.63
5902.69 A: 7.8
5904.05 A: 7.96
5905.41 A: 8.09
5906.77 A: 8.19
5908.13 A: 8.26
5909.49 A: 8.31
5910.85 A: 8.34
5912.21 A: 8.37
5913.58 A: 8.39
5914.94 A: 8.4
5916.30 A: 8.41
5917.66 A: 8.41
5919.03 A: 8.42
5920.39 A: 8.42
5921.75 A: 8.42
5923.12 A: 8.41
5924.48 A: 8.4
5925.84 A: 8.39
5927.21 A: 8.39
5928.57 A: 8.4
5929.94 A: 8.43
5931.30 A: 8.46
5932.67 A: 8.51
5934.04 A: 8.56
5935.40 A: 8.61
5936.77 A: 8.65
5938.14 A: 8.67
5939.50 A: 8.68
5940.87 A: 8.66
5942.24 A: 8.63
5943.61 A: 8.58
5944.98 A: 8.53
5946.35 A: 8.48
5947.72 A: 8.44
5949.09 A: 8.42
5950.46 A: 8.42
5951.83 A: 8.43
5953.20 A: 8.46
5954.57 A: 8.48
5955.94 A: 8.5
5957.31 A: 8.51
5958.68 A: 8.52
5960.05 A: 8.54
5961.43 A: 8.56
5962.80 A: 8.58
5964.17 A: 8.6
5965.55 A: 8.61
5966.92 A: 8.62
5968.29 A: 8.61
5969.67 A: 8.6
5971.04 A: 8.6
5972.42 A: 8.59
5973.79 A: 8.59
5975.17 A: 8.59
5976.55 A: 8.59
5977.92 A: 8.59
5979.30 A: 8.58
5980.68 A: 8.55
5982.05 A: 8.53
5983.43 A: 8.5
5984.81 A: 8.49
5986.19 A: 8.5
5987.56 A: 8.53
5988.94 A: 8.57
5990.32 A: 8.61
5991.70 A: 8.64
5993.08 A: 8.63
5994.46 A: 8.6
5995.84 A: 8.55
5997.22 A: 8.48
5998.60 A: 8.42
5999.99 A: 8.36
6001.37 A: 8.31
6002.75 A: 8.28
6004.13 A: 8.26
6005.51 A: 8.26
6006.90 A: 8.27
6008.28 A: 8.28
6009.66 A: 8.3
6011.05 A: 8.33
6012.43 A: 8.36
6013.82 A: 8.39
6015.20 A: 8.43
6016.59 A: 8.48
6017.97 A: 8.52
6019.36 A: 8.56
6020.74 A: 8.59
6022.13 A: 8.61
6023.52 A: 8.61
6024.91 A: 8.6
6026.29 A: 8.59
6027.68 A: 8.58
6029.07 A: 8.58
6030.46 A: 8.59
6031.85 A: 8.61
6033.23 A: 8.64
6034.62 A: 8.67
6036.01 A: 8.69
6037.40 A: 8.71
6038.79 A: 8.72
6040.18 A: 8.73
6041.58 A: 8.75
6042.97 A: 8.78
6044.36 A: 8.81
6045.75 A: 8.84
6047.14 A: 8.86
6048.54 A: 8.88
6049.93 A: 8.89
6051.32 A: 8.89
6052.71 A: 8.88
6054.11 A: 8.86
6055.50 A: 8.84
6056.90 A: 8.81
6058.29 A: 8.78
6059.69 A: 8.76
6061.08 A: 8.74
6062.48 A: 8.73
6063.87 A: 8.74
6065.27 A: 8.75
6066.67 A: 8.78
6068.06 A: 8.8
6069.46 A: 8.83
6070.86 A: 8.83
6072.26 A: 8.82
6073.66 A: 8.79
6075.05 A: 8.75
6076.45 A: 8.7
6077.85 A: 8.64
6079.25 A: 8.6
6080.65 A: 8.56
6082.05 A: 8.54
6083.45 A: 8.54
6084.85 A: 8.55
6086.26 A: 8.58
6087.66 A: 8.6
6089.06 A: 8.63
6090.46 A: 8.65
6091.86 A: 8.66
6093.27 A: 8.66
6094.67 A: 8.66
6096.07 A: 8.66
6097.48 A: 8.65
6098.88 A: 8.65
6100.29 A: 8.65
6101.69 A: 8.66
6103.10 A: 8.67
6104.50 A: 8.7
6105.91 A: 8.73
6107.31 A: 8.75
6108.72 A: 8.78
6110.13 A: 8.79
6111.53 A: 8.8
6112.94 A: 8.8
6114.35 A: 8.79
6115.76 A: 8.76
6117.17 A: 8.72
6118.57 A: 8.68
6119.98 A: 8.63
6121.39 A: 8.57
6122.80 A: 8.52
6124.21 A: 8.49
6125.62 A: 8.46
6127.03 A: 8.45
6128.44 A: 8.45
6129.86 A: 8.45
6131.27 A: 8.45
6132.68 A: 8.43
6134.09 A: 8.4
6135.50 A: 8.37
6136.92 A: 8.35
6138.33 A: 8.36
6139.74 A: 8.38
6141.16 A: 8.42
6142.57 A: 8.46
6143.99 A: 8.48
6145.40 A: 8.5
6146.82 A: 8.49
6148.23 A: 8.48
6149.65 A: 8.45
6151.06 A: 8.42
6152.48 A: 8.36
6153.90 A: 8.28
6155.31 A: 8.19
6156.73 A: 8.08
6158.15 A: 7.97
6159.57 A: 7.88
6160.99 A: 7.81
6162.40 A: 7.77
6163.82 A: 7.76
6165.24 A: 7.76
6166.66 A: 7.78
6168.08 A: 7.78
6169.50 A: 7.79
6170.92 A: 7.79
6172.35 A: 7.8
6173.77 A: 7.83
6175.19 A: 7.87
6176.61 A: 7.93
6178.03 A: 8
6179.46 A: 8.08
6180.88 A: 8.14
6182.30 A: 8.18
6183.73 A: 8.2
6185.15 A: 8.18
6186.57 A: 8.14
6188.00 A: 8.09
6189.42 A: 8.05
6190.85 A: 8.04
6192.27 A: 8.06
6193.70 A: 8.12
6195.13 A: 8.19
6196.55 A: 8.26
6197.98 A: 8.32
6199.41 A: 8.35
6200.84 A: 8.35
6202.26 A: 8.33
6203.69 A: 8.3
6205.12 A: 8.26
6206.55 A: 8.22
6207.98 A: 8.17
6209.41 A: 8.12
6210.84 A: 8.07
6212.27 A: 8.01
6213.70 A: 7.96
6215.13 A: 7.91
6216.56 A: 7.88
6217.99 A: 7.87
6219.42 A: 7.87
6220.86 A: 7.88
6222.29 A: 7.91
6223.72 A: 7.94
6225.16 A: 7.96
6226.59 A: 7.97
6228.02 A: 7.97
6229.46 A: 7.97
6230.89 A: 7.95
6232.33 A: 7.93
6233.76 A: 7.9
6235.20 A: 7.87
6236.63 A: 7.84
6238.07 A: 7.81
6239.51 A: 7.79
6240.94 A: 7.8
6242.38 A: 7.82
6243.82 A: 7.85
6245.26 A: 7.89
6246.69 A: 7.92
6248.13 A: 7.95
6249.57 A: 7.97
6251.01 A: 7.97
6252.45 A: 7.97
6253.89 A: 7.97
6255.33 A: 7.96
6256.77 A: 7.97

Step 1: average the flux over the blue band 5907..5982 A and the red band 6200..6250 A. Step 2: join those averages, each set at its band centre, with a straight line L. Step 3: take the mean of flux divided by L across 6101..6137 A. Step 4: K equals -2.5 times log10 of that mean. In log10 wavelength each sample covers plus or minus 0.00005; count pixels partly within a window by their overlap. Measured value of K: -0.06 mag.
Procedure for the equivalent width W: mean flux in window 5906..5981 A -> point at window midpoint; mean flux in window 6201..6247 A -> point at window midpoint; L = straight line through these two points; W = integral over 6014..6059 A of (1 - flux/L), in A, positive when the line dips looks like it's -2.0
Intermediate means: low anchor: 8.5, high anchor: 7.97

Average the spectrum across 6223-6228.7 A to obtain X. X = 7.96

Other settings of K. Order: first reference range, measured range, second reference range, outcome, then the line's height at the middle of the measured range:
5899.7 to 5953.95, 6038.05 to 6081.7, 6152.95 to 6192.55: -0.08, 8.16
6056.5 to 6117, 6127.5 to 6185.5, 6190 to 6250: 0.02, 8.34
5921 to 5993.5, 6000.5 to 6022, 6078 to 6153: 0.02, 8.55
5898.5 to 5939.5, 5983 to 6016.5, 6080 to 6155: 0.00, 8.41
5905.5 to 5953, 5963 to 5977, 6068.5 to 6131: -0.01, 8.5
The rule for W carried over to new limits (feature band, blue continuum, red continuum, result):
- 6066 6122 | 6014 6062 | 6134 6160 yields -1.2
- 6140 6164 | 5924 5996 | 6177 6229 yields -0.1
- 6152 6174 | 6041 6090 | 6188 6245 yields 1.0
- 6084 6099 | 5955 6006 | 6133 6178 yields -0.6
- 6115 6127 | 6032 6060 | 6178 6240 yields -0.2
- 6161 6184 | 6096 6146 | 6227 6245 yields 1.0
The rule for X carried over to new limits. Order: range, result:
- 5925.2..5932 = 8.41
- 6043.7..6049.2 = 8.84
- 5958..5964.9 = 8.55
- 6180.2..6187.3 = 8.17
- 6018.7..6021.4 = 8.59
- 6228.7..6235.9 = 7.92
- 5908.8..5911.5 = 8.33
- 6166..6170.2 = 7.78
